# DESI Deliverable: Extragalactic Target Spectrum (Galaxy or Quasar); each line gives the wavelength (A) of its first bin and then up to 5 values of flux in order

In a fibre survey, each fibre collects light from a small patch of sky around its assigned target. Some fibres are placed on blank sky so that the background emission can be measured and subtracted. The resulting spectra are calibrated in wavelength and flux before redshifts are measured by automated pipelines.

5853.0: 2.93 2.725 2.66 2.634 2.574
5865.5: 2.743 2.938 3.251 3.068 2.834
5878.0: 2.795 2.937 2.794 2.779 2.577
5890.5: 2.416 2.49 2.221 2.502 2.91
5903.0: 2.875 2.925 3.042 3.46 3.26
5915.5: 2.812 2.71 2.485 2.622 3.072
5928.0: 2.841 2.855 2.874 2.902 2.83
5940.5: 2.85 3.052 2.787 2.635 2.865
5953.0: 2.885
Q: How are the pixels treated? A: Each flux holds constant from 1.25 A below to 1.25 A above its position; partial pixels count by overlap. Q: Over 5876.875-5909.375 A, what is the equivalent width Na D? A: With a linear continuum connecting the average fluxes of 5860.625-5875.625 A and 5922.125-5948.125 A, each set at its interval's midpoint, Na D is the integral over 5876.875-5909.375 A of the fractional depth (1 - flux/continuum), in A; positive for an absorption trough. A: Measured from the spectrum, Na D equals 1.8 A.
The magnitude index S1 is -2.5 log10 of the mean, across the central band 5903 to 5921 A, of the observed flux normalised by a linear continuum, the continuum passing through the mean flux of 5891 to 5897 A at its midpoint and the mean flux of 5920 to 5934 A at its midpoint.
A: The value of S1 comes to -0.14 mag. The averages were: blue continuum 2.37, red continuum 2.81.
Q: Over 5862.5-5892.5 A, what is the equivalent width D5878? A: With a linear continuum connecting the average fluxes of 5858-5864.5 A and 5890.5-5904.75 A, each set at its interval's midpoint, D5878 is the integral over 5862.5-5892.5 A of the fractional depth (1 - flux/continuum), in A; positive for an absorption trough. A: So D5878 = -2.3 A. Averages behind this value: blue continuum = 2.62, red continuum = 2.59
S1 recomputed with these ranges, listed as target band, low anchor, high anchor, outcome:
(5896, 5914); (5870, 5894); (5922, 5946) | -0.05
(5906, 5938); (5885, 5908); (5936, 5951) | -0.06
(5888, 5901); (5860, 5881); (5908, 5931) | 0.16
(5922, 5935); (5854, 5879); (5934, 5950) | -0.01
